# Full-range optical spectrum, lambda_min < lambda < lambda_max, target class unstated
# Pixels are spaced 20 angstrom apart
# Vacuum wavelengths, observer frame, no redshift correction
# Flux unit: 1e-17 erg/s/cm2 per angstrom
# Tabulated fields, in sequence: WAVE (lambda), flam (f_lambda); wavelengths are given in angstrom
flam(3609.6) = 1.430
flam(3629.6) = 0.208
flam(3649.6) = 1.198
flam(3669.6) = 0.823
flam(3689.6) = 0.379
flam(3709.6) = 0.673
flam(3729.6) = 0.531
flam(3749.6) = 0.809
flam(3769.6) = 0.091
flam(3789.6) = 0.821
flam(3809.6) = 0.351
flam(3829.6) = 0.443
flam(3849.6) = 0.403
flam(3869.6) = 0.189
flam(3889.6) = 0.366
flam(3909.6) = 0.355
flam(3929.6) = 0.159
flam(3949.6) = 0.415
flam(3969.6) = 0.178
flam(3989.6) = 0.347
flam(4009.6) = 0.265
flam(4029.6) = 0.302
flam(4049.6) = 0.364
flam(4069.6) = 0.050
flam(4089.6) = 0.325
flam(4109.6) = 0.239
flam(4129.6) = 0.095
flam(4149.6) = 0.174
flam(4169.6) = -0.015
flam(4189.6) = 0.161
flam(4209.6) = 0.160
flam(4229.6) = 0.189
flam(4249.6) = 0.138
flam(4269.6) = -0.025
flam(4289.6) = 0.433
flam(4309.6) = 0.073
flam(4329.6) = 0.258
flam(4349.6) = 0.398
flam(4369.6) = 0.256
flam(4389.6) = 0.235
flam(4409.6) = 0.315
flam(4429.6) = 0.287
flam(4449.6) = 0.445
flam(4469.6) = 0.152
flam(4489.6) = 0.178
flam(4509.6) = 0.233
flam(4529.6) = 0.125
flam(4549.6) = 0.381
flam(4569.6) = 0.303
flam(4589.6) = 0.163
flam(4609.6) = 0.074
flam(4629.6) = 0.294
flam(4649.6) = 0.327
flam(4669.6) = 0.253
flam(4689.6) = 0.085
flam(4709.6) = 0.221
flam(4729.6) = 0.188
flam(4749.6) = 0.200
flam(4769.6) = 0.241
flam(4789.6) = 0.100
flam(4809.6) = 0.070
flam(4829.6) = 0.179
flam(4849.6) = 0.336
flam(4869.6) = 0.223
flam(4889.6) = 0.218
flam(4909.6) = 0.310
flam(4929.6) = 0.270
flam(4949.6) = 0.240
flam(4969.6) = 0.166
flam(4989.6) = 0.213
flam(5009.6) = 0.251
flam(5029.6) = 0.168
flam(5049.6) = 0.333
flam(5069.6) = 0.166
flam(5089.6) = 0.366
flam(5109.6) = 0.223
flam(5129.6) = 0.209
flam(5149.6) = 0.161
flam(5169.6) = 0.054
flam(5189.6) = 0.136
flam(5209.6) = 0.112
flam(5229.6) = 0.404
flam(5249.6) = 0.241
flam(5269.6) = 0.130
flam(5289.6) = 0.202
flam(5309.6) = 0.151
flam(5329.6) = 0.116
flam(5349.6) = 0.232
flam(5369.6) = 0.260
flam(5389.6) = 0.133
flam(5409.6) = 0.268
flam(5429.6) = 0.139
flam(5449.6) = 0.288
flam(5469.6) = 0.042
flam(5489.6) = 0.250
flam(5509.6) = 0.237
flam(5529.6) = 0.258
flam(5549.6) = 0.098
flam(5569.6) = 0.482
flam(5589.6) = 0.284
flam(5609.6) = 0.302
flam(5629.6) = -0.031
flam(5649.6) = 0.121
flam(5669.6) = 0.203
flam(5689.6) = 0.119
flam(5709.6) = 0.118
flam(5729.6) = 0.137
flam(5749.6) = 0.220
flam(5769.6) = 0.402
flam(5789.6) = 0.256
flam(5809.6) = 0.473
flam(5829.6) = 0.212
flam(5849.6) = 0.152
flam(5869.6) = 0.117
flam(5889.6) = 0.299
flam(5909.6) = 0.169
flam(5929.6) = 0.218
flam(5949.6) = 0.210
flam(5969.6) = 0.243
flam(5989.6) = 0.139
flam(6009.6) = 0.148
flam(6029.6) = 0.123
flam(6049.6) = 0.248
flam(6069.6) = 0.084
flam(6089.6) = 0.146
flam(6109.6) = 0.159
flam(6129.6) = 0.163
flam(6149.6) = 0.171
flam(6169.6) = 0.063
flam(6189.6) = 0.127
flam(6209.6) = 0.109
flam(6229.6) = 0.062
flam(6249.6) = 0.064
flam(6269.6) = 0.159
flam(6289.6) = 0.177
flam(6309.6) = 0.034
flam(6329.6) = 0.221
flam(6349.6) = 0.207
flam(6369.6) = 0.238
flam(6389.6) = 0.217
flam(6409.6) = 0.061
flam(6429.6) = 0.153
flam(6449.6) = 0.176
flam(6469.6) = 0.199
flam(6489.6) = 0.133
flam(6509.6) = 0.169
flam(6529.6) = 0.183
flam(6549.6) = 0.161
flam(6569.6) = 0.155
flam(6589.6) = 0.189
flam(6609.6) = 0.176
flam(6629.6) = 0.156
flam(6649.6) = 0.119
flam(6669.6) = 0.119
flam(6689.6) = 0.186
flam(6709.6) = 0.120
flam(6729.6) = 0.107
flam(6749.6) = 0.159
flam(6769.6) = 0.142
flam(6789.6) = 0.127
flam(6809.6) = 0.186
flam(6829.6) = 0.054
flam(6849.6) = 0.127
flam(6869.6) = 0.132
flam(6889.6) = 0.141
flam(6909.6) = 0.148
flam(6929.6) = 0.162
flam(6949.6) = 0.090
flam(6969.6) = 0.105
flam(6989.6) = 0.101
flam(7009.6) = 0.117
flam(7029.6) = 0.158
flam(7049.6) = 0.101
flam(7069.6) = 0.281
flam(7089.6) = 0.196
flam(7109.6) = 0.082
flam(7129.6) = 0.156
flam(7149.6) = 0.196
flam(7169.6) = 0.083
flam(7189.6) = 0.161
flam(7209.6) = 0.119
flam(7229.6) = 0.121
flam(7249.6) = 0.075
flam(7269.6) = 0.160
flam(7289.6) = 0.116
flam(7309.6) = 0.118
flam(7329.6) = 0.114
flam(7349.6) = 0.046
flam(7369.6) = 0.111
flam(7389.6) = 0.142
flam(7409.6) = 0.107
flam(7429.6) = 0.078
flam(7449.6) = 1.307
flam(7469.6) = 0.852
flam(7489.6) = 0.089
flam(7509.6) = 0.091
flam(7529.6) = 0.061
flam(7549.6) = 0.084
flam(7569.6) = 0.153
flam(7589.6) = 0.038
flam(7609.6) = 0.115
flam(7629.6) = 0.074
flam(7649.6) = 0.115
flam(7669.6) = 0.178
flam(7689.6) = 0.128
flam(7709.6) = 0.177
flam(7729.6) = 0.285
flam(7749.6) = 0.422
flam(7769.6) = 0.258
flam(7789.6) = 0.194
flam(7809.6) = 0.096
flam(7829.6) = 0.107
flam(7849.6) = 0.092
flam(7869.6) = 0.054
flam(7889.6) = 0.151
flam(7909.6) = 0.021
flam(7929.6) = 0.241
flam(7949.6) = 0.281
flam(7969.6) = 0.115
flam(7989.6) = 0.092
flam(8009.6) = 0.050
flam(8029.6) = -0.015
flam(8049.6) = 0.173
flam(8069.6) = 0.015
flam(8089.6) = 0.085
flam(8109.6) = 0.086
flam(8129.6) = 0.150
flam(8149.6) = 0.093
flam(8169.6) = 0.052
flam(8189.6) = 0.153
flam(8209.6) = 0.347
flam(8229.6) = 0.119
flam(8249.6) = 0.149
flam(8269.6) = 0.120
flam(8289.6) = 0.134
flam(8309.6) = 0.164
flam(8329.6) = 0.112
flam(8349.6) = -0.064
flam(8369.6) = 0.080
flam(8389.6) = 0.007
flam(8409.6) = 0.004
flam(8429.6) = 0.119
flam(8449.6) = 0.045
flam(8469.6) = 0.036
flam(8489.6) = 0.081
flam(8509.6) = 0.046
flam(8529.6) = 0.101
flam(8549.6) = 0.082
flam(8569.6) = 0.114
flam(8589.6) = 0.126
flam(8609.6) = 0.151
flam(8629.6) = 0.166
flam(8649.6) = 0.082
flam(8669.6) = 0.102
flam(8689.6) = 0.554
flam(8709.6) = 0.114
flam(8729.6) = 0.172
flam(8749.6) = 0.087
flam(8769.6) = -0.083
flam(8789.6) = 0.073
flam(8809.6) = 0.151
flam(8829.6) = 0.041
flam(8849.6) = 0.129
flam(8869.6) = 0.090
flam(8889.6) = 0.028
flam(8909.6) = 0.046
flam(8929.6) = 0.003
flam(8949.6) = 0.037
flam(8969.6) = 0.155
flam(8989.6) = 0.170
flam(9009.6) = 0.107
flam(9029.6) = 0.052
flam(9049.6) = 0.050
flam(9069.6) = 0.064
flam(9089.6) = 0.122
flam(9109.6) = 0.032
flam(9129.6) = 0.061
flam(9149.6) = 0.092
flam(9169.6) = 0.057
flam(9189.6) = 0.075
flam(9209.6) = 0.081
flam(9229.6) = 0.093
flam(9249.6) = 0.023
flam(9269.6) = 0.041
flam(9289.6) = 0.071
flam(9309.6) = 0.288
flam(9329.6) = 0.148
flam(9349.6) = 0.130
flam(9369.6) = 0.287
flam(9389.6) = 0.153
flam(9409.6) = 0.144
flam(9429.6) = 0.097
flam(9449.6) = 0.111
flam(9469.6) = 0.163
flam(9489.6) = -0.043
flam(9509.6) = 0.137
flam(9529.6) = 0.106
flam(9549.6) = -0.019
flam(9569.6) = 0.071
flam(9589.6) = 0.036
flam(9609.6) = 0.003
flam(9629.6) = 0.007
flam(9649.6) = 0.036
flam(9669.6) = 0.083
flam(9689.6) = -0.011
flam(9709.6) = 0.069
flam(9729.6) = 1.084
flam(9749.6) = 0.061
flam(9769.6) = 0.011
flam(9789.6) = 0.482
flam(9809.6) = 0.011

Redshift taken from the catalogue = 1.000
